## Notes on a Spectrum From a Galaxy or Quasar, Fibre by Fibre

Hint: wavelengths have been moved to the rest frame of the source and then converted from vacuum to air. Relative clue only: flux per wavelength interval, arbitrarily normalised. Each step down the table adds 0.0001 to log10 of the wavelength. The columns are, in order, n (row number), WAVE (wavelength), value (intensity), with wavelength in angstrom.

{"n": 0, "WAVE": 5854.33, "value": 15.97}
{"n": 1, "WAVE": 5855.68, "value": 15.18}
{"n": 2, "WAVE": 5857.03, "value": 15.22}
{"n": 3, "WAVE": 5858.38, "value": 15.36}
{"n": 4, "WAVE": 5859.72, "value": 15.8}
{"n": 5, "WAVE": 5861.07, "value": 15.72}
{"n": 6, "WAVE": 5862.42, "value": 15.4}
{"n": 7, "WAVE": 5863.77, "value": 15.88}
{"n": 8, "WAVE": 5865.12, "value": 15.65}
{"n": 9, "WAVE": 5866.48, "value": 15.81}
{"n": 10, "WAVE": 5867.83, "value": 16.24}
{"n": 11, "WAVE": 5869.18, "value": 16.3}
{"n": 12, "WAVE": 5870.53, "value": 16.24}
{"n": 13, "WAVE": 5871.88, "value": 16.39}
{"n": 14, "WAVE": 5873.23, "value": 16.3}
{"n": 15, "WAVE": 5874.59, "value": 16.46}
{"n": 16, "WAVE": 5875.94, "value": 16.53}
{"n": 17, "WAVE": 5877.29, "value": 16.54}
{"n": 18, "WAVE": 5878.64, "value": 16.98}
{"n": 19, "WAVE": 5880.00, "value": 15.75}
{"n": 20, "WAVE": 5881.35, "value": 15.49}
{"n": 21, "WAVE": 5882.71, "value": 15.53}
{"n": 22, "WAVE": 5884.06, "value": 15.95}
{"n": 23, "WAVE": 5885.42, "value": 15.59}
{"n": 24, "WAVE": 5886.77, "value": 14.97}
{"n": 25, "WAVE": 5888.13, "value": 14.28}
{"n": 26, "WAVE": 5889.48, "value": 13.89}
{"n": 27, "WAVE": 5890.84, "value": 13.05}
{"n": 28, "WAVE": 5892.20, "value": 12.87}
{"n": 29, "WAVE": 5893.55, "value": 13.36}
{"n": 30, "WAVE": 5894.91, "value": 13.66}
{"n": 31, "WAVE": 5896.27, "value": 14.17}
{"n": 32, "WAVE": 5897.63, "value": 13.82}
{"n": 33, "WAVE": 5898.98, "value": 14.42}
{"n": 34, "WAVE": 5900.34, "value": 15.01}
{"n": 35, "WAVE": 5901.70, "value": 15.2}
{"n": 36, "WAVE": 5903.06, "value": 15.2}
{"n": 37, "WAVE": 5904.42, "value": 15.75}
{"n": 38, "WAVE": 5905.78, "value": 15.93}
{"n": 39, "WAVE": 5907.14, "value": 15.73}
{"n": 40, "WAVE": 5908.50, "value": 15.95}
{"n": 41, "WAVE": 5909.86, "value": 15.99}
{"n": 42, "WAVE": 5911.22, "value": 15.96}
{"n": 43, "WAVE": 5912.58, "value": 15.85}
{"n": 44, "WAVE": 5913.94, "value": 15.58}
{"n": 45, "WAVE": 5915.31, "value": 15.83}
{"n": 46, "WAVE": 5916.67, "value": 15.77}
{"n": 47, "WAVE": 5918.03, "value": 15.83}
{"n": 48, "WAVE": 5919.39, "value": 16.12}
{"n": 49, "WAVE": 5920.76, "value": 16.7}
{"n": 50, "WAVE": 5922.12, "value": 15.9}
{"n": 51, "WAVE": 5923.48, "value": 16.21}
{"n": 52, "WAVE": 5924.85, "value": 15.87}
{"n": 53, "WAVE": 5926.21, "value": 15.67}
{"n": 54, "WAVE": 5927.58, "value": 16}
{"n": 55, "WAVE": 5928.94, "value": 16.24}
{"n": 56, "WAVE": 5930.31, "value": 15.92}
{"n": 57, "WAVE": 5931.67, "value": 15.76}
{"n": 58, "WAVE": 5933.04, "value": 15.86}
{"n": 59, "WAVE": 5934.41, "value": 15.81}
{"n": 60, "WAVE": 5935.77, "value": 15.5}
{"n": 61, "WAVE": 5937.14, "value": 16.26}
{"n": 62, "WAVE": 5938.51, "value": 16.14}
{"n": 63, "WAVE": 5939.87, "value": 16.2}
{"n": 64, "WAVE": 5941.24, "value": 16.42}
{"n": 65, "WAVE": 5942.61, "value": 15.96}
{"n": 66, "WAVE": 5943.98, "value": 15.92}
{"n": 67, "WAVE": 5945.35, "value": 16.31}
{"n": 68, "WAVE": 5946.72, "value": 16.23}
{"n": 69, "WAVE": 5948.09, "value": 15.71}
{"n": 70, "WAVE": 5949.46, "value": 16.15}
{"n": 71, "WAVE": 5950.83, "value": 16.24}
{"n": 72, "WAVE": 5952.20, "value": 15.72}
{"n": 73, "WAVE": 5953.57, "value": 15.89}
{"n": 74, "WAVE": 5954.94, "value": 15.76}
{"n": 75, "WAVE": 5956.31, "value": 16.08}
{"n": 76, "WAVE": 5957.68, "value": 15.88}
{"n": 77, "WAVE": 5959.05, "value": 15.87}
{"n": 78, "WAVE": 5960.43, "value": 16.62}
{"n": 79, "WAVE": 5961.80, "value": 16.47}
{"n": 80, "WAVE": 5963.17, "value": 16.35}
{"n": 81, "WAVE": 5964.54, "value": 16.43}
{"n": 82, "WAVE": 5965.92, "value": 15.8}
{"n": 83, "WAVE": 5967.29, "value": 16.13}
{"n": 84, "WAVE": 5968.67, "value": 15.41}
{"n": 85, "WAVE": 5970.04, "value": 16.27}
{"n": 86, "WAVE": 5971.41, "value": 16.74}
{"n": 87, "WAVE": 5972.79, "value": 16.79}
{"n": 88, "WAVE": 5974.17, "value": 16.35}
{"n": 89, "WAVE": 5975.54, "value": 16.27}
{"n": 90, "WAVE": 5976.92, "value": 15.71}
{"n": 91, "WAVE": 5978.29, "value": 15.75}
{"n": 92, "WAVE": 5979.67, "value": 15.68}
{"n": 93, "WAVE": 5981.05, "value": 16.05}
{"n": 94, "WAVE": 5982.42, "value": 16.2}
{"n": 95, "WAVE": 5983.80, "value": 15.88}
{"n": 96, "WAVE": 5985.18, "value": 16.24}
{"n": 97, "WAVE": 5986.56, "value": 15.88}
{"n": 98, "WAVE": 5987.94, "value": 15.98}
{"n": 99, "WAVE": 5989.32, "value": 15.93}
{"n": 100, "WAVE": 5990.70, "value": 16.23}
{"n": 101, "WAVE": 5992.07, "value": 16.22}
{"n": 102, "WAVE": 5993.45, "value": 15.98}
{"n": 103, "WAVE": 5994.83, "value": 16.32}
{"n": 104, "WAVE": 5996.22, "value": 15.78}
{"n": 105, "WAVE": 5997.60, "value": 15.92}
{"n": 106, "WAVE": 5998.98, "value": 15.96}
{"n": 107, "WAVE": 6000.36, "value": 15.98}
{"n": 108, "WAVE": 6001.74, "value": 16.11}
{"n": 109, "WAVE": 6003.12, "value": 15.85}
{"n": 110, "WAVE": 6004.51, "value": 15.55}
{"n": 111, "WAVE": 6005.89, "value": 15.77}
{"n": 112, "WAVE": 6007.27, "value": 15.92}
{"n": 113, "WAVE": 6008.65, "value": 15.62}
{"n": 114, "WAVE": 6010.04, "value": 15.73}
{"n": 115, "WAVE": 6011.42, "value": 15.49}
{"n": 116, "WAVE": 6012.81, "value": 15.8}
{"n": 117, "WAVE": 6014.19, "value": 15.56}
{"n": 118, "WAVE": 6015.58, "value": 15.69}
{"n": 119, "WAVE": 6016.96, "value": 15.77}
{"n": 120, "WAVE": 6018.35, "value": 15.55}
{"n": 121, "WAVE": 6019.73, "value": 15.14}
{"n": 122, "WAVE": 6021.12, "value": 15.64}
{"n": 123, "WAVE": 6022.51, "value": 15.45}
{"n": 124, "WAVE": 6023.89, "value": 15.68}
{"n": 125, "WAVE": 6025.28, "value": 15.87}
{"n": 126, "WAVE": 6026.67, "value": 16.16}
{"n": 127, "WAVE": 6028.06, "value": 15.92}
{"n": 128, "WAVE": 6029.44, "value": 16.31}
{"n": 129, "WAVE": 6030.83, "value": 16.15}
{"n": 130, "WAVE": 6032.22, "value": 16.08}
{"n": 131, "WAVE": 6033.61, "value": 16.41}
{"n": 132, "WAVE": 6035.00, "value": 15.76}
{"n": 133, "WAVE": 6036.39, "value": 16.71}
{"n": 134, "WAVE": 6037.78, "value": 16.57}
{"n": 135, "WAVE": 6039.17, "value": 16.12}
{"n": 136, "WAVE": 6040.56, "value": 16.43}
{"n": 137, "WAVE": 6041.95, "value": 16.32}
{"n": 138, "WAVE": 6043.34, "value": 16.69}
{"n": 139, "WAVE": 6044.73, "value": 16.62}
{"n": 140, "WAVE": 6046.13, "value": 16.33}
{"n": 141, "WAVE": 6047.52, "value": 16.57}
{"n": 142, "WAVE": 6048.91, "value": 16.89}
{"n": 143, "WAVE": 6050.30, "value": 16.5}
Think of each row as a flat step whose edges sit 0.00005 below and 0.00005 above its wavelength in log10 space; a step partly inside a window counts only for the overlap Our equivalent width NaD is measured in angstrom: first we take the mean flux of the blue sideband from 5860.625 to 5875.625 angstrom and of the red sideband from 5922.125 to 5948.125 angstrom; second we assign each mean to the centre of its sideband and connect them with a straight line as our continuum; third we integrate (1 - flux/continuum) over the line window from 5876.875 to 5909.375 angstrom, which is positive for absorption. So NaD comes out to 2.18 angstrom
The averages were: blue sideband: 16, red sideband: 16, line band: 15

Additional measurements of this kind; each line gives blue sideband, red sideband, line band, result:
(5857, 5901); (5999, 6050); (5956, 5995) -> -0.86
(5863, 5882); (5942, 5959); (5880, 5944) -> 2.59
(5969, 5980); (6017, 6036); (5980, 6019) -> 0.36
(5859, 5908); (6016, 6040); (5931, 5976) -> -1.33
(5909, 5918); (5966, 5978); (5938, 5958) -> -0.01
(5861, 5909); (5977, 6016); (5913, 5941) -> -0.77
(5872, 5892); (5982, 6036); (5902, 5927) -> -0.46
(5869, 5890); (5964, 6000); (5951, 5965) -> -0.08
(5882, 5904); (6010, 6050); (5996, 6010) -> -0.09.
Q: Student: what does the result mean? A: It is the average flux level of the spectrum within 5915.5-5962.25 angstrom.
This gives 16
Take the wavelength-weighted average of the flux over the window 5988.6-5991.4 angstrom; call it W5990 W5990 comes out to 16.1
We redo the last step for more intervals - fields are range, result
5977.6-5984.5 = 15.9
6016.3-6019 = 15.6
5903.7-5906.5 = 15.8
